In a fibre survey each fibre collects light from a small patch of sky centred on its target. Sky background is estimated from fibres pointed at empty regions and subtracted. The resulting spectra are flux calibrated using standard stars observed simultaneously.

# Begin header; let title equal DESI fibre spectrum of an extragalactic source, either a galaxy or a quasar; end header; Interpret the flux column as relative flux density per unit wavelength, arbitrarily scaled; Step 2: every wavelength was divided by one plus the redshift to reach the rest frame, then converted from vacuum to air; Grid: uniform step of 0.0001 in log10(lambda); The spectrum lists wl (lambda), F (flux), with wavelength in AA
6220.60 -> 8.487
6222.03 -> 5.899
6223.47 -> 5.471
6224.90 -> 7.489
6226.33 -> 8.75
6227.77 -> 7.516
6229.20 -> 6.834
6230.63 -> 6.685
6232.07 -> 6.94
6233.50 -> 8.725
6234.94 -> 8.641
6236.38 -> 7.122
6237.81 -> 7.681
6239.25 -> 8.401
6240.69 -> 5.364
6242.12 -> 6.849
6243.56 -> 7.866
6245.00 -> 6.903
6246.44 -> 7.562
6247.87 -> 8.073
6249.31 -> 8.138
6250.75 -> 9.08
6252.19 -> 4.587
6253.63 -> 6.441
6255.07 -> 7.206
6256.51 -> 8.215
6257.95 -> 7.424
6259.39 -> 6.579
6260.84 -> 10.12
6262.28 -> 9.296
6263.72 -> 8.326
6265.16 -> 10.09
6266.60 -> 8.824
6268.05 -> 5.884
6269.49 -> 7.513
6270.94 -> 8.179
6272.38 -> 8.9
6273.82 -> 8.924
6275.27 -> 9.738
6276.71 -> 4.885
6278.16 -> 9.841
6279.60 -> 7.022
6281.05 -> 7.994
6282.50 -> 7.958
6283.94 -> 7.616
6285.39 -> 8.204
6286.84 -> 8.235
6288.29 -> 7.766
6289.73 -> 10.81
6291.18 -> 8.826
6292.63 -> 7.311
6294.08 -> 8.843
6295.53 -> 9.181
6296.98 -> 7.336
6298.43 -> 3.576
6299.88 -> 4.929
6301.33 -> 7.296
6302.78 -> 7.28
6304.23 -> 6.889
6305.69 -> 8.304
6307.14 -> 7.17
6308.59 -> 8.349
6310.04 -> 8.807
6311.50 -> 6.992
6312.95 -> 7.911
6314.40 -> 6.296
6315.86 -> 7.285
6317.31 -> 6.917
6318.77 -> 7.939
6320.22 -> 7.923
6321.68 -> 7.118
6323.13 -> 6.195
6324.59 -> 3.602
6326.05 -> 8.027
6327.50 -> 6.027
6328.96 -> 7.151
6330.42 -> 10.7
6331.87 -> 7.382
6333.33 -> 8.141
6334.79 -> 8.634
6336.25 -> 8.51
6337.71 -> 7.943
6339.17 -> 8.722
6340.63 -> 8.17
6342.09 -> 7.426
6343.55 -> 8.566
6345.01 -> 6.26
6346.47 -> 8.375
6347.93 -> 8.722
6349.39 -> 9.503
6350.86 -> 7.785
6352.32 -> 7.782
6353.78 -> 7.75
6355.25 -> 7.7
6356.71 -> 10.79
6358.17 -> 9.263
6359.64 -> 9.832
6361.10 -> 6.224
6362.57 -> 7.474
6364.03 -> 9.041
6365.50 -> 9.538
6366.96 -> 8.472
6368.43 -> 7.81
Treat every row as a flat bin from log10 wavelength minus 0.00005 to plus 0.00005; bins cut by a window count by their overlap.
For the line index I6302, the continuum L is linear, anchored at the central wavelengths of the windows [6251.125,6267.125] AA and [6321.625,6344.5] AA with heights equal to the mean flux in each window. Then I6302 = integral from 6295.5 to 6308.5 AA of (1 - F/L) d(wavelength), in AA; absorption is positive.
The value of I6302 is 1.6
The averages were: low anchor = 7.93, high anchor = 7.65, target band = 6.83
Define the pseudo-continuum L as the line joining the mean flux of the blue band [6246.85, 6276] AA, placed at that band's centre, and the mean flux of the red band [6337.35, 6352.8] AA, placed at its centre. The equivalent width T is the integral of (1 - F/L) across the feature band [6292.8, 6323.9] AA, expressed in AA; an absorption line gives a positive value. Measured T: 3.2 AA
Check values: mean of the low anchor 8.07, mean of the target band 7.26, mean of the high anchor 8.12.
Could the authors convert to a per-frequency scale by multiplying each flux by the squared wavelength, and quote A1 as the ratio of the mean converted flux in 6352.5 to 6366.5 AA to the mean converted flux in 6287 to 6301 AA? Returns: 1.15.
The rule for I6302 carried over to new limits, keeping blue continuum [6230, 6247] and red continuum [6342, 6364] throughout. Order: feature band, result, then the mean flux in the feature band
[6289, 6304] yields 0.6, 7.52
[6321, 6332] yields 1.5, 7.01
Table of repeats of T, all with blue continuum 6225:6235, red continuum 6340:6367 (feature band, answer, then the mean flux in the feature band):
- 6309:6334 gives 2.6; 7.33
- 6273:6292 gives -0.8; 8.29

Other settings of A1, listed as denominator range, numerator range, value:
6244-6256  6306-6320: 1.06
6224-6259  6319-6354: 1.08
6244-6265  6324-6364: 1.07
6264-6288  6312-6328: 0.86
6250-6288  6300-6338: 0.95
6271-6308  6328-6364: 1.08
